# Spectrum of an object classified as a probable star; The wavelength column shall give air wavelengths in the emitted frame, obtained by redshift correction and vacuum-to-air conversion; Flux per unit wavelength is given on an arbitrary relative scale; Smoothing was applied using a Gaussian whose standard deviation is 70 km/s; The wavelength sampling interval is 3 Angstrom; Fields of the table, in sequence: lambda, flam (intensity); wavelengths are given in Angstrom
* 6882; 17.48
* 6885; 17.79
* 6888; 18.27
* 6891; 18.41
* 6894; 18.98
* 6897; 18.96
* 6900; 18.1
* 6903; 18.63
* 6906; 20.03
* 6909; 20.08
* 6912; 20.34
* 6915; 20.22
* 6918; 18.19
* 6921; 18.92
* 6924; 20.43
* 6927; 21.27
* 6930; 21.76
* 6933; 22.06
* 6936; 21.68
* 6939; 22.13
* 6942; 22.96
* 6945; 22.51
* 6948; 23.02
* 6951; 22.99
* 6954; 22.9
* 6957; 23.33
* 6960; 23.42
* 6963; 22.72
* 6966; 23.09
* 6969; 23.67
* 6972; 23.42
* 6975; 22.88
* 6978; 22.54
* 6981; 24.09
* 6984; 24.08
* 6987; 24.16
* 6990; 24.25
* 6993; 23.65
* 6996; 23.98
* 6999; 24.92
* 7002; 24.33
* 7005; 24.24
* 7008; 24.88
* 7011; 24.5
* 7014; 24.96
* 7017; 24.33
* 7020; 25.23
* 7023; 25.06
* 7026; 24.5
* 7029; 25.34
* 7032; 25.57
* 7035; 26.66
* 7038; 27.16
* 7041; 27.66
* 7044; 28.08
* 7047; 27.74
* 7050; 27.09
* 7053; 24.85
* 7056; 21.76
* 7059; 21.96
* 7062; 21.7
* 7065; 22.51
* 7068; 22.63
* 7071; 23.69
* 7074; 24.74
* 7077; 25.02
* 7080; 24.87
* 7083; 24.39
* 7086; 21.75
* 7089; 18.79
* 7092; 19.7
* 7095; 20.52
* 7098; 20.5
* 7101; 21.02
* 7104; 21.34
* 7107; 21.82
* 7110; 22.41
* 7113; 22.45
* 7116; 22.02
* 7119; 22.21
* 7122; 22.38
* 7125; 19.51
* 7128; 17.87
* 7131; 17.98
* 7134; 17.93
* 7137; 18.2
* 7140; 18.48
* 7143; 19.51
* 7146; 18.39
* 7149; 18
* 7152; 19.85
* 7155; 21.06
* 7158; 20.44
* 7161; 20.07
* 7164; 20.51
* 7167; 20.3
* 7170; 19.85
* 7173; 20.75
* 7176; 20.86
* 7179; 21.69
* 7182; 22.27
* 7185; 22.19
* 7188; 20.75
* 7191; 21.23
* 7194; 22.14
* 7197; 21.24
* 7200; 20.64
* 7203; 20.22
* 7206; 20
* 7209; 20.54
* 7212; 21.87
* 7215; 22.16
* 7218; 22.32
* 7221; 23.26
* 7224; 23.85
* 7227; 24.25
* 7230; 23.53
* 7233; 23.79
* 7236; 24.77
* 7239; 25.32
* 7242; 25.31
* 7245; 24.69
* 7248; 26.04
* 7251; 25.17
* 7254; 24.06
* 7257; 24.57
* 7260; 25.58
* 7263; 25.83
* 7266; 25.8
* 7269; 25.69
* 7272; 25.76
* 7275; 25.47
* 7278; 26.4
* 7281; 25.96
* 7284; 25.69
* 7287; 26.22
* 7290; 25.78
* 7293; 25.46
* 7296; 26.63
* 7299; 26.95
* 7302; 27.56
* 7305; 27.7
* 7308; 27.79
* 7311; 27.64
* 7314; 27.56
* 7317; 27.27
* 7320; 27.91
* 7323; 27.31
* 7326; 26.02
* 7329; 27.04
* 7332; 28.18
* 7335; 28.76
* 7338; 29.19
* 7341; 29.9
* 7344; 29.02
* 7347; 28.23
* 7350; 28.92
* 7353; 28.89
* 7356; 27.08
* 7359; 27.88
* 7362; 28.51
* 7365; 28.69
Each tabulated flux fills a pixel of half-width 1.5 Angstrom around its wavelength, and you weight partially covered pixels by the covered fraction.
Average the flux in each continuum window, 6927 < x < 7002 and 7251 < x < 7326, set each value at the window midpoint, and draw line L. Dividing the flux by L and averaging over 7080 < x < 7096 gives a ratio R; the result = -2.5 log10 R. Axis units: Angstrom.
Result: 0.141 mag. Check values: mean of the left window 23.2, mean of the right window 26.3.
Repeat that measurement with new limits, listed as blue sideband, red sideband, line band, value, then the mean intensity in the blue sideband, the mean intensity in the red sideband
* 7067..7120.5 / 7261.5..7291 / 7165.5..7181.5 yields 0.15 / 22.2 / 25.9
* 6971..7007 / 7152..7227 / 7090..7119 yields 0.05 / 23.9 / 21.3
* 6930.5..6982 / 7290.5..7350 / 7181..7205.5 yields 0.22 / 22.9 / 27.7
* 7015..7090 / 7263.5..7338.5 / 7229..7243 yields 0.07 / 24.6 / 26.8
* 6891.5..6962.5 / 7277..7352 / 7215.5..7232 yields 0.11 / 21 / 27.4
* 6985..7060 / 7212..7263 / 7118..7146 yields 0.27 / 25.1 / 24.3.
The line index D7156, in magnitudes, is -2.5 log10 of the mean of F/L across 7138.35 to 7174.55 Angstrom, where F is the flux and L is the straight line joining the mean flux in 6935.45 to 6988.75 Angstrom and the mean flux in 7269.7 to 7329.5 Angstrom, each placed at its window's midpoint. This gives 0.26 mag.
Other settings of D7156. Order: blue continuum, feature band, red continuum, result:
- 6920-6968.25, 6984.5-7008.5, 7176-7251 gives -0.09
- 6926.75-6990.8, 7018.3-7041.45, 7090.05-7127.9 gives -0.17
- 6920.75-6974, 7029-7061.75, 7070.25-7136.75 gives -0.18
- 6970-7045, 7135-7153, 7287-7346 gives 0.36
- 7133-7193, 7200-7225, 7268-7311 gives 0.05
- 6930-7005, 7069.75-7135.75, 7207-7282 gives 0.11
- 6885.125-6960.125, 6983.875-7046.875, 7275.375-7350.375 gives -0.13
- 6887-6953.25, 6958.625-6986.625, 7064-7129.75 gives -0.12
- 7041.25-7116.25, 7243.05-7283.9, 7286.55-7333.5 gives 0.03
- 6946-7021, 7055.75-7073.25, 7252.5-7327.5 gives 0.09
